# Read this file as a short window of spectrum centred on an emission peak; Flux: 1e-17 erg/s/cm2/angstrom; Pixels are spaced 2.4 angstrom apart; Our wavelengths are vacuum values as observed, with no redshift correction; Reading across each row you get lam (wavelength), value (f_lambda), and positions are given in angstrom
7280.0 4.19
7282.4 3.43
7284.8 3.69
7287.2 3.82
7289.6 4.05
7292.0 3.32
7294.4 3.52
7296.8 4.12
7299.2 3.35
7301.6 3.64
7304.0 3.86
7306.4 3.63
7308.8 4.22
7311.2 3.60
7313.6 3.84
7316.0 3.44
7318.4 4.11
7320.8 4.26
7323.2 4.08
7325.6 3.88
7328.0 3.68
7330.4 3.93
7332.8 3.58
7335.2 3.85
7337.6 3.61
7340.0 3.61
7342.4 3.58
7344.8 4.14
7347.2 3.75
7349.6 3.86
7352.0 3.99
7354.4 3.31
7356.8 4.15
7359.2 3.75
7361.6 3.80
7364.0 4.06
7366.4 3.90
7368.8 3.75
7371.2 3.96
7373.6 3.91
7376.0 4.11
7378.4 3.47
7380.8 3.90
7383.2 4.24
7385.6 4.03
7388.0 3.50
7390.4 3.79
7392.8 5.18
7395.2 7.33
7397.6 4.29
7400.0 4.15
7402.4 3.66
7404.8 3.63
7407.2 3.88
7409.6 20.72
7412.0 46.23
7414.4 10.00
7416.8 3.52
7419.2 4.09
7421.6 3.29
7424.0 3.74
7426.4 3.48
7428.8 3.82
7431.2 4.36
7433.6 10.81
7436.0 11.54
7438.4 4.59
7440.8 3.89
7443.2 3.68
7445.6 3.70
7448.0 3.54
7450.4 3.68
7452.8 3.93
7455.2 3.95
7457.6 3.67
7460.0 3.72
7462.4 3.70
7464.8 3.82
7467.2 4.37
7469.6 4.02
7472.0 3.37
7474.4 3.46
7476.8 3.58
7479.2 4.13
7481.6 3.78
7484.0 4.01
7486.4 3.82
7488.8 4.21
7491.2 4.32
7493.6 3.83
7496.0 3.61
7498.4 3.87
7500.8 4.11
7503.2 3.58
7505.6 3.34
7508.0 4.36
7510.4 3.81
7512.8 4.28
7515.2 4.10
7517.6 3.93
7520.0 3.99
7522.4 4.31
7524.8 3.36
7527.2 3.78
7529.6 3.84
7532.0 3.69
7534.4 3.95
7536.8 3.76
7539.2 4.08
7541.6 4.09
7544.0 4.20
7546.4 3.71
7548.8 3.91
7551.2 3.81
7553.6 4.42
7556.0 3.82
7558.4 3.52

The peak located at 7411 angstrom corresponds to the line H-alpha 6563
